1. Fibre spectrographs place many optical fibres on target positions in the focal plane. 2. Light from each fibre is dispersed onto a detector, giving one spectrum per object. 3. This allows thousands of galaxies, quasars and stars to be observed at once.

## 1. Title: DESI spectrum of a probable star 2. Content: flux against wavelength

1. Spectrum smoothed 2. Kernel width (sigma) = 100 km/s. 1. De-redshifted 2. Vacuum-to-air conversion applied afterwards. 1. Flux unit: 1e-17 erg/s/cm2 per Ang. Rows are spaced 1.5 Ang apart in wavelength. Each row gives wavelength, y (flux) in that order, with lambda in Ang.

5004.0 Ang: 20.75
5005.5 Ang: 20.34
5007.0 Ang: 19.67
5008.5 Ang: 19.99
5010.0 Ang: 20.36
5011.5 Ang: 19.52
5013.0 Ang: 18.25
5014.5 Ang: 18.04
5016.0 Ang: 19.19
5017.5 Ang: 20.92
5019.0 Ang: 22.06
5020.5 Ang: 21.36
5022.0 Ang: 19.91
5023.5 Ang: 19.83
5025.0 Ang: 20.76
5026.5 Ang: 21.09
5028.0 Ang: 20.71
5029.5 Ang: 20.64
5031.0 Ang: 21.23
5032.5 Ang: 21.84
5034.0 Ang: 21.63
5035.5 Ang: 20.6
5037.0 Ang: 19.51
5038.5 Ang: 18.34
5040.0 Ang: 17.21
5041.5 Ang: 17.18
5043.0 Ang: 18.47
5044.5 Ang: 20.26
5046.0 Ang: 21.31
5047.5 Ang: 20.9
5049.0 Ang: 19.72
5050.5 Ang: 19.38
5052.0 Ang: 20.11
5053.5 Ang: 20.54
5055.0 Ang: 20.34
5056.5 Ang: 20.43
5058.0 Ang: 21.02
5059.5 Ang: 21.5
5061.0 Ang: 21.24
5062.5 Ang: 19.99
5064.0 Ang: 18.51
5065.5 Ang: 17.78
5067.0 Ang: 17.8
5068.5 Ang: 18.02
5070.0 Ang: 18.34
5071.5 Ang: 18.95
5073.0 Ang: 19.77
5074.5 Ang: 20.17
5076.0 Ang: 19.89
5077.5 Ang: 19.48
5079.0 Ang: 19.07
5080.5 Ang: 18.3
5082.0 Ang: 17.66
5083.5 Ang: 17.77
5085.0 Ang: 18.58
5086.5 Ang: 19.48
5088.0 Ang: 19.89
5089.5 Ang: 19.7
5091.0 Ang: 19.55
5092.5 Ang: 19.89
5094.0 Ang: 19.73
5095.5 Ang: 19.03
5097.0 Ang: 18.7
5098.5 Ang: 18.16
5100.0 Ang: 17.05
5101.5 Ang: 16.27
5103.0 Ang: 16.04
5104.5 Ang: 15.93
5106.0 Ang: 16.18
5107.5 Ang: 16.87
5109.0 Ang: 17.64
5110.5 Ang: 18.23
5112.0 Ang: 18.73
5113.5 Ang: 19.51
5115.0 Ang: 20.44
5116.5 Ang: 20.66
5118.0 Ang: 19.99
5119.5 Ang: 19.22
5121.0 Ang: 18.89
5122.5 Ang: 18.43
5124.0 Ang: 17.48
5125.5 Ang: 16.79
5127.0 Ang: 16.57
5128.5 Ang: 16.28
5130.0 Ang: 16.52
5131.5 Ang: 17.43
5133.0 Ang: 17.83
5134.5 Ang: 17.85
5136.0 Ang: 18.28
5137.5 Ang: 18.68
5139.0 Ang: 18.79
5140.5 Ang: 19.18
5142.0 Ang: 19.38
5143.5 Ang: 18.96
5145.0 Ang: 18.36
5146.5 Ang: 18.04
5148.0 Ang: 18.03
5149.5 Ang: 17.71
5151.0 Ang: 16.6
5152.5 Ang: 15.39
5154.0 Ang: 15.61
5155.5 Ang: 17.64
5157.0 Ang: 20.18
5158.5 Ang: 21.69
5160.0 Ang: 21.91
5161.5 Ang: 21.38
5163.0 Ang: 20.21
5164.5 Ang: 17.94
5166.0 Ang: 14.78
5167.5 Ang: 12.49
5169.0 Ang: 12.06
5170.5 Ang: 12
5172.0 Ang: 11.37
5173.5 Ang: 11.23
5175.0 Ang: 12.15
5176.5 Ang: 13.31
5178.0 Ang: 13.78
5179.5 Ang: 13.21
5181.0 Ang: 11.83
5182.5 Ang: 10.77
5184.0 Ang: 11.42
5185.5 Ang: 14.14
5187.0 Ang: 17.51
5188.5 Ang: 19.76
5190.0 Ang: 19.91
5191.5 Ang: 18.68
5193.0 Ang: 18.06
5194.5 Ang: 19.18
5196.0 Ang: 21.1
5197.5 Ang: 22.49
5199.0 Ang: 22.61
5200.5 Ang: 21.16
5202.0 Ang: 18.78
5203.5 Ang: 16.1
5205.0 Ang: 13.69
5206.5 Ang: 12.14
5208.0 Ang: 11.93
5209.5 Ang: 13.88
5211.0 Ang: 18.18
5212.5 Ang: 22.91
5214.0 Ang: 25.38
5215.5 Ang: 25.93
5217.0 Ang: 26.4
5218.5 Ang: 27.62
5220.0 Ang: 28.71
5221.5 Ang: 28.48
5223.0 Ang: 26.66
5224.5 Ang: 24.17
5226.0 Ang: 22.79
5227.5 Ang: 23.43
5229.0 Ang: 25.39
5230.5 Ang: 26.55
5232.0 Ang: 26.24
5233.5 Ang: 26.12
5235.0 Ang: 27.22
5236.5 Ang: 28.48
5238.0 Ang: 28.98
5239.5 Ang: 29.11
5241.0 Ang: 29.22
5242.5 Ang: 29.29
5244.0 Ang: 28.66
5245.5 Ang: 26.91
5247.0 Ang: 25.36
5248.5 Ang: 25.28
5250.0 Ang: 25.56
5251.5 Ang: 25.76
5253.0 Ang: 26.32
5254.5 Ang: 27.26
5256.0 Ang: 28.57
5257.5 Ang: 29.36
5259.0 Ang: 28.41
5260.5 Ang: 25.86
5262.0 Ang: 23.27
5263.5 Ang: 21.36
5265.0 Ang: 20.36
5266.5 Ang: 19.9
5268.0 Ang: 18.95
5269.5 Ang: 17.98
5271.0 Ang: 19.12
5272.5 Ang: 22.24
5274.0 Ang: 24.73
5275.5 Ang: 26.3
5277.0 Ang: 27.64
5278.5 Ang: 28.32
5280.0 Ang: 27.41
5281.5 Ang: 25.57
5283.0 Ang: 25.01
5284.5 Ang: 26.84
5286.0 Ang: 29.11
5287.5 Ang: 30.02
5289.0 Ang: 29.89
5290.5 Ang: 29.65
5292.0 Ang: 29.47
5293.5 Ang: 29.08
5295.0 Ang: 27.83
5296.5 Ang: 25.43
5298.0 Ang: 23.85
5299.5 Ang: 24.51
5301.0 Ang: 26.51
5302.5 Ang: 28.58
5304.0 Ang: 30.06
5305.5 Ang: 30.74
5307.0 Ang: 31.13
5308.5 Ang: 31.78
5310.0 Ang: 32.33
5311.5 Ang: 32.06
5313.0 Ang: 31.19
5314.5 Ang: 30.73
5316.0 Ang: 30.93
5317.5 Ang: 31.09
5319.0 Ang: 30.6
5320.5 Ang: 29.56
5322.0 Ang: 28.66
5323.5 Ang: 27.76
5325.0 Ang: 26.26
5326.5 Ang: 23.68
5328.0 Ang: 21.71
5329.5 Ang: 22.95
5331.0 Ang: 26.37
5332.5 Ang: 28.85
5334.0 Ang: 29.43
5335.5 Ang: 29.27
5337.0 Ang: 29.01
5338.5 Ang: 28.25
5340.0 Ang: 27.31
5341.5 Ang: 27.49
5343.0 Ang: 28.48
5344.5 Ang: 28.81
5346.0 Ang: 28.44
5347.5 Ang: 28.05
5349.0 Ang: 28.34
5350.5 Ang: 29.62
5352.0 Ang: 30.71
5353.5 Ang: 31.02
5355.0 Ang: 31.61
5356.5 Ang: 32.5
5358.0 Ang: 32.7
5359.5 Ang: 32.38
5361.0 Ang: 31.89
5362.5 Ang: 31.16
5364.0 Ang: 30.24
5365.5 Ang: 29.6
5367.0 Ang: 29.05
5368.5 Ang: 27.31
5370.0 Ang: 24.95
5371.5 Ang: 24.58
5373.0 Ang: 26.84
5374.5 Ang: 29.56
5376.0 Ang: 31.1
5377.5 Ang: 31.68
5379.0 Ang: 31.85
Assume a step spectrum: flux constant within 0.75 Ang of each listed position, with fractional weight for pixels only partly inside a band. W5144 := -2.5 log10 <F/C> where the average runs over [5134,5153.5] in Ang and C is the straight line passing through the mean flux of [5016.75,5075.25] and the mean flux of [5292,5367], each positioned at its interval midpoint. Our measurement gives 0.266 mag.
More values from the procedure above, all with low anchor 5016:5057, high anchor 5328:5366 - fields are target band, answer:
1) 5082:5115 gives 0.202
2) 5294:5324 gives -0.043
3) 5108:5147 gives 0.236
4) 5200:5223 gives 0.207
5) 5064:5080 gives 0.127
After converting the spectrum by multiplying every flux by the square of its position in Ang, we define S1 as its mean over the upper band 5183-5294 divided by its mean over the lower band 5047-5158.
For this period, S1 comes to 1.4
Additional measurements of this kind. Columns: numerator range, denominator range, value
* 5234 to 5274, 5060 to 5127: 1.45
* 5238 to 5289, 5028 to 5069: 1.41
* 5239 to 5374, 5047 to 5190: 1.67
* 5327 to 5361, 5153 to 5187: 2.04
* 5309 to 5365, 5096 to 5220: 1.77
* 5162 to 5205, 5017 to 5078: 0.85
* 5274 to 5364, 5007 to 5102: 1.63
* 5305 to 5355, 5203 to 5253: 1.23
